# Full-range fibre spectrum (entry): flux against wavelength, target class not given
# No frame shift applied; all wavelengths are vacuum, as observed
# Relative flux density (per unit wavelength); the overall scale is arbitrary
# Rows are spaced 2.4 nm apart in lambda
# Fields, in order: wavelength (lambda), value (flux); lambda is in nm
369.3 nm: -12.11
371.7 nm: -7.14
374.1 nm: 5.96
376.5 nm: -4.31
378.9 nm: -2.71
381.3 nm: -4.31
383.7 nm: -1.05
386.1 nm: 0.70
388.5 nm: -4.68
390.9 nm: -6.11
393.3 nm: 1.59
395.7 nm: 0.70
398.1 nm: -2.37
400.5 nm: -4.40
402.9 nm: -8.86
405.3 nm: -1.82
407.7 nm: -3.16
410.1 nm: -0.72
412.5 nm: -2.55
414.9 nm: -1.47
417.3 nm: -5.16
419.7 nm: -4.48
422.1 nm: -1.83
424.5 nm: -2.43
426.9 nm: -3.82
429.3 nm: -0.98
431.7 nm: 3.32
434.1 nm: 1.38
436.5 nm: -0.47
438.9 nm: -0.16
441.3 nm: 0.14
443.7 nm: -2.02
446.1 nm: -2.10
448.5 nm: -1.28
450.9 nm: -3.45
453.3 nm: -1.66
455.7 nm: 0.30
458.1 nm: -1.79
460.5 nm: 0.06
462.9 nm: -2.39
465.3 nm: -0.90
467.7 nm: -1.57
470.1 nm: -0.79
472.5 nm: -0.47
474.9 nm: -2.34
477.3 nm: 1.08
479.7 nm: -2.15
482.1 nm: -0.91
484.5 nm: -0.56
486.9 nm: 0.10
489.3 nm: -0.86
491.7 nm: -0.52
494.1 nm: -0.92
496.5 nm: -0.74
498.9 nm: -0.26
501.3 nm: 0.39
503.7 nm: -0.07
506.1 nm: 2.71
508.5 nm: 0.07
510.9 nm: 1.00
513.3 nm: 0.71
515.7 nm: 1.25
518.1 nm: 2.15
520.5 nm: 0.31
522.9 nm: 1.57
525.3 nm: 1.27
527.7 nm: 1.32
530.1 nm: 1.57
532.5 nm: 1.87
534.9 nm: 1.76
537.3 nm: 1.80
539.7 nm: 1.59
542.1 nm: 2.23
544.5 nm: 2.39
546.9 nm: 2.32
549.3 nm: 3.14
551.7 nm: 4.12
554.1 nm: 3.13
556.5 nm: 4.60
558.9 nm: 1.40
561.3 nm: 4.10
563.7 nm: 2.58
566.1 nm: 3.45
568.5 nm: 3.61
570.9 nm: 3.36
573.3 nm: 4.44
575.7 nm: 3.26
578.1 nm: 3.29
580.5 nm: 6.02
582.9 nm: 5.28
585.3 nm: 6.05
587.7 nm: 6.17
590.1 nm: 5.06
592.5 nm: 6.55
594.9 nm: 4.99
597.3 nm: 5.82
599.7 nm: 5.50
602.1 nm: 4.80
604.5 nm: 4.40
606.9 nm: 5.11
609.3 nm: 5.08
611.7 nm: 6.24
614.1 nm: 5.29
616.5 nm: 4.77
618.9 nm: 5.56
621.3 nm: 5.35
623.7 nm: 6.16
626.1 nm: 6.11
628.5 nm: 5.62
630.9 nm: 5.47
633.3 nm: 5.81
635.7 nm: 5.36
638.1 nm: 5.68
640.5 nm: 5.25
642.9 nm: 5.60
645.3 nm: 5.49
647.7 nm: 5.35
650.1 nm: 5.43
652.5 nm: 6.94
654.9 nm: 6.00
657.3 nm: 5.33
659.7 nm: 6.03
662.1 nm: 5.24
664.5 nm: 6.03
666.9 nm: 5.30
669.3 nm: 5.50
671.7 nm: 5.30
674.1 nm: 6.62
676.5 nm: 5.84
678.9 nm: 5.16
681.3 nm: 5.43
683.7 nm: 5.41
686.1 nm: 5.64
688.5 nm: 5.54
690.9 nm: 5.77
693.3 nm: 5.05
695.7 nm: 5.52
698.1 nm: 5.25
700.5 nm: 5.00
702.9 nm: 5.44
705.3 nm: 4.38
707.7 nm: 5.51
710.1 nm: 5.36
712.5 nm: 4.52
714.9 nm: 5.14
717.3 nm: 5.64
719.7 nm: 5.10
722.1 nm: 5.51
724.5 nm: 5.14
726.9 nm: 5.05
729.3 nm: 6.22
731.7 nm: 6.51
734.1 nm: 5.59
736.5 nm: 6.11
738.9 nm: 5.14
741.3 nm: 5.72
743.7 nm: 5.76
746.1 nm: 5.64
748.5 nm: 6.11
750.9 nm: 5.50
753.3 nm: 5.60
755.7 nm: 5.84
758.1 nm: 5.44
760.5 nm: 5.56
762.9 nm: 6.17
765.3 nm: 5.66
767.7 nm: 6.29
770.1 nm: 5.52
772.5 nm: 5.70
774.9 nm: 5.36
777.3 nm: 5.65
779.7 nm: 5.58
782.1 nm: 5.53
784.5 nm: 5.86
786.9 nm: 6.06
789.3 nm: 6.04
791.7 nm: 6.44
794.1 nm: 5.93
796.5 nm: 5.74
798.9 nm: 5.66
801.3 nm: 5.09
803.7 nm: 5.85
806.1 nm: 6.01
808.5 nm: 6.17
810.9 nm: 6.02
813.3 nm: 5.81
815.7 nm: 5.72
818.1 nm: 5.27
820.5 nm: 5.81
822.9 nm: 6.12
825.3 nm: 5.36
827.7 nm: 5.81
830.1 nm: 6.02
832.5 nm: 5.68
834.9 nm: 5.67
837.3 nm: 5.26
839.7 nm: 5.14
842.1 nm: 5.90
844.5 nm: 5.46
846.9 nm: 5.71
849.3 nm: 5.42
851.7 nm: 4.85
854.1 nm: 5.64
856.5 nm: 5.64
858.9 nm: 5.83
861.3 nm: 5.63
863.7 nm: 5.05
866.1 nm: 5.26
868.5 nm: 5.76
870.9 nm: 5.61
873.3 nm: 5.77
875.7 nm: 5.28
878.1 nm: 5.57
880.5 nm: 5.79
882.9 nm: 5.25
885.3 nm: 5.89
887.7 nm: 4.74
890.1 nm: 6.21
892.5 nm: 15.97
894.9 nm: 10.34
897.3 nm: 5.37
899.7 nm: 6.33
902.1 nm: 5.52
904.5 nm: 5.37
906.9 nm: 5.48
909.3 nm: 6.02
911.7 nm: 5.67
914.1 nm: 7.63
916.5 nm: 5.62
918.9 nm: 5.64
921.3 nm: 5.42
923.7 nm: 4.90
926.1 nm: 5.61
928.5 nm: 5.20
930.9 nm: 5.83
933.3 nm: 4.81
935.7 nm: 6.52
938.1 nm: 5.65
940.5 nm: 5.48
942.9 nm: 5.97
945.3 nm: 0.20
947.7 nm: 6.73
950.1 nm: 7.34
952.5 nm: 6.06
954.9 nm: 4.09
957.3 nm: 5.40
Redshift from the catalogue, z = 0.359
